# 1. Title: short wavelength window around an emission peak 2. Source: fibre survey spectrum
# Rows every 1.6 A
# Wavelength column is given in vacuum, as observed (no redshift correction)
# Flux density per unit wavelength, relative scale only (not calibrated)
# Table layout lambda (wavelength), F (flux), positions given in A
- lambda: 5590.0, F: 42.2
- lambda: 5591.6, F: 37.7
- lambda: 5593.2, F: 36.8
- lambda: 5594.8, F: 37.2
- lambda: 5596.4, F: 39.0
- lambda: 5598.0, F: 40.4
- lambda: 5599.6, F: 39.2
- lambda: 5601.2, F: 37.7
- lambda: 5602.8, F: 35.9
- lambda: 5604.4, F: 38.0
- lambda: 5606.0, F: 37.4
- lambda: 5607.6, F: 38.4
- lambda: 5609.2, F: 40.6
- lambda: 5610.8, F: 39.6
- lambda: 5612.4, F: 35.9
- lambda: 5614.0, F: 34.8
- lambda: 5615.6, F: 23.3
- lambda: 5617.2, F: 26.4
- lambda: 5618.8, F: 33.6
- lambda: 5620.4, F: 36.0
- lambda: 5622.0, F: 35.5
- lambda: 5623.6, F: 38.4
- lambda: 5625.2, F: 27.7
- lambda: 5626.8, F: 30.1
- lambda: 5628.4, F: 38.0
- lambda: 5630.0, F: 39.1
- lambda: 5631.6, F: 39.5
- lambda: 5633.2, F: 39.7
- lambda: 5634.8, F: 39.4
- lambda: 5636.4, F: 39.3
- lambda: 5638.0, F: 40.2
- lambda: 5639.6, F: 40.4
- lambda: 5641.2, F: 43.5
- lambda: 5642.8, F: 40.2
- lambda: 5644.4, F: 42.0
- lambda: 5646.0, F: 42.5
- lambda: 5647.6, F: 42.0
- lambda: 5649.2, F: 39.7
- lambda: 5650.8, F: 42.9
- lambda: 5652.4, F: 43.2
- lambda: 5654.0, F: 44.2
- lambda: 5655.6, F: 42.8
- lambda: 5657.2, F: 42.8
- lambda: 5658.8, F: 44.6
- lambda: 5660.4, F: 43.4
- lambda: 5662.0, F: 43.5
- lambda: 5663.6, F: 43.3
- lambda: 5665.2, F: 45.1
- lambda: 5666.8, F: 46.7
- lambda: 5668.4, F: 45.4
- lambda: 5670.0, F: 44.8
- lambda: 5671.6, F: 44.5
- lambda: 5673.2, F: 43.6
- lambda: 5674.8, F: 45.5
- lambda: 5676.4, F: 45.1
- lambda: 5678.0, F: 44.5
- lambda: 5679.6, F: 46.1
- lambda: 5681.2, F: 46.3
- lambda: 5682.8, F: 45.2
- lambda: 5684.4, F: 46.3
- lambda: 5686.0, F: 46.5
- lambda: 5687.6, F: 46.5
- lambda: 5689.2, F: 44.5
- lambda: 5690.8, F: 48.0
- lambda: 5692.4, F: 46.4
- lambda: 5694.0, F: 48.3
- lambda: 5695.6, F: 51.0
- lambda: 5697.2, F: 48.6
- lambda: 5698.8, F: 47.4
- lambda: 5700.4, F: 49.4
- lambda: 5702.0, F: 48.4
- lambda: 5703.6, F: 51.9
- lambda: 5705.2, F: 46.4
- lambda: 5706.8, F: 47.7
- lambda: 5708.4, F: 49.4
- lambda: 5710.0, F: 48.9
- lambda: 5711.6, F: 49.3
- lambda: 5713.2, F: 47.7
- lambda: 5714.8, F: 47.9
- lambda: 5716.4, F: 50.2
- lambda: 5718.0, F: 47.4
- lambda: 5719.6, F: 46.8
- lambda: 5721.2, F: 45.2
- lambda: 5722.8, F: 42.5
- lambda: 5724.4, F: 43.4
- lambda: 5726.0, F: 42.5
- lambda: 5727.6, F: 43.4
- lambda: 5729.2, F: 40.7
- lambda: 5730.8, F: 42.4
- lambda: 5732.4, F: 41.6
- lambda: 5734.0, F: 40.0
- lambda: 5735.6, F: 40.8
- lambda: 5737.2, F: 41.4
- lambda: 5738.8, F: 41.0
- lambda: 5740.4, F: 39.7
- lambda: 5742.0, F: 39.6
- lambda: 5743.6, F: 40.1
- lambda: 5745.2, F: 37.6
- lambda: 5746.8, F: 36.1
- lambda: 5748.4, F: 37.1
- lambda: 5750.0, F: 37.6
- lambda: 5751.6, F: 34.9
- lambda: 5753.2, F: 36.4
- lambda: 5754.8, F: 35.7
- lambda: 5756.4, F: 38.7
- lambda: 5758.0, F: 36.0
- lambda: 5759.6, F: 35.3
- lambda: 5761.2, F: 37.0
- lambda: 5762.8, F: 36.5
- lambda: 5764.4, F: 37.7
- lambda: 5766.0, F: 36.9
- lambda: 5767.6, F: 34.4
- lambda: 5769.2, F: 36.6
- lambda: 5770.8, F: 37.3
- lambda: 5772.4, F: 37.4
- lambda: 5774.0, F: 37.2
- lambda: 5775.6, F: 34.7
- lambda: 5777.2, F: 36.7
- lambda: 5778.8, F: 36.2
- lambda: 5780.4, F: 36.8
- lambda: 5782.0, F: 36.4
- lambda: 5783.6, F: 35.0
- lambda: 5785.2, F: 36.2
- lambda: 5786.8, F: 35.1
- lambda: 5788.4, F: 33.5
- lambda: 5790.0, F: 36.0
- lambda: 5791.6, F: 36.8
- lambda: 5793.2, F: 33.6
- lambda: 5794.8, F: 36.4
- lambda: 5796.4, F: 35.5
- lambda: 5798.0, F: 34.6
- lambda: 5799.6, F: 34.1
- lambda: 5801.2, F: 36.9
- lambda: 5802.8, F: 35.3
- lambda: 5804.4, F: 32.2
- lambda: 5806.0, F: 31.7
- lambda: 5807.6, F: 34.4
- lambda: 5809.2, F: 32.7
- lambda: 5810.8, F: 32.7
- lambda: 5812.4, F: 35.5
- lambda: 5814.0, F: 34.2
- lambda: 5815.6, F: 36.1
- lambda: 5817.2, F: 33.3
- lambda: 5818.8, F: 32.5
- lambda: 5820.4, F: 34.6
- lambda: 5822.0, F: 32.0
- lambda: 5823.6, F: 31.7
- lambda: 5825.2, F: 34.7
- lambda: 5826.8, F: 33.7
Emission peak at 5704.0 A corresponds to C IV 1549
